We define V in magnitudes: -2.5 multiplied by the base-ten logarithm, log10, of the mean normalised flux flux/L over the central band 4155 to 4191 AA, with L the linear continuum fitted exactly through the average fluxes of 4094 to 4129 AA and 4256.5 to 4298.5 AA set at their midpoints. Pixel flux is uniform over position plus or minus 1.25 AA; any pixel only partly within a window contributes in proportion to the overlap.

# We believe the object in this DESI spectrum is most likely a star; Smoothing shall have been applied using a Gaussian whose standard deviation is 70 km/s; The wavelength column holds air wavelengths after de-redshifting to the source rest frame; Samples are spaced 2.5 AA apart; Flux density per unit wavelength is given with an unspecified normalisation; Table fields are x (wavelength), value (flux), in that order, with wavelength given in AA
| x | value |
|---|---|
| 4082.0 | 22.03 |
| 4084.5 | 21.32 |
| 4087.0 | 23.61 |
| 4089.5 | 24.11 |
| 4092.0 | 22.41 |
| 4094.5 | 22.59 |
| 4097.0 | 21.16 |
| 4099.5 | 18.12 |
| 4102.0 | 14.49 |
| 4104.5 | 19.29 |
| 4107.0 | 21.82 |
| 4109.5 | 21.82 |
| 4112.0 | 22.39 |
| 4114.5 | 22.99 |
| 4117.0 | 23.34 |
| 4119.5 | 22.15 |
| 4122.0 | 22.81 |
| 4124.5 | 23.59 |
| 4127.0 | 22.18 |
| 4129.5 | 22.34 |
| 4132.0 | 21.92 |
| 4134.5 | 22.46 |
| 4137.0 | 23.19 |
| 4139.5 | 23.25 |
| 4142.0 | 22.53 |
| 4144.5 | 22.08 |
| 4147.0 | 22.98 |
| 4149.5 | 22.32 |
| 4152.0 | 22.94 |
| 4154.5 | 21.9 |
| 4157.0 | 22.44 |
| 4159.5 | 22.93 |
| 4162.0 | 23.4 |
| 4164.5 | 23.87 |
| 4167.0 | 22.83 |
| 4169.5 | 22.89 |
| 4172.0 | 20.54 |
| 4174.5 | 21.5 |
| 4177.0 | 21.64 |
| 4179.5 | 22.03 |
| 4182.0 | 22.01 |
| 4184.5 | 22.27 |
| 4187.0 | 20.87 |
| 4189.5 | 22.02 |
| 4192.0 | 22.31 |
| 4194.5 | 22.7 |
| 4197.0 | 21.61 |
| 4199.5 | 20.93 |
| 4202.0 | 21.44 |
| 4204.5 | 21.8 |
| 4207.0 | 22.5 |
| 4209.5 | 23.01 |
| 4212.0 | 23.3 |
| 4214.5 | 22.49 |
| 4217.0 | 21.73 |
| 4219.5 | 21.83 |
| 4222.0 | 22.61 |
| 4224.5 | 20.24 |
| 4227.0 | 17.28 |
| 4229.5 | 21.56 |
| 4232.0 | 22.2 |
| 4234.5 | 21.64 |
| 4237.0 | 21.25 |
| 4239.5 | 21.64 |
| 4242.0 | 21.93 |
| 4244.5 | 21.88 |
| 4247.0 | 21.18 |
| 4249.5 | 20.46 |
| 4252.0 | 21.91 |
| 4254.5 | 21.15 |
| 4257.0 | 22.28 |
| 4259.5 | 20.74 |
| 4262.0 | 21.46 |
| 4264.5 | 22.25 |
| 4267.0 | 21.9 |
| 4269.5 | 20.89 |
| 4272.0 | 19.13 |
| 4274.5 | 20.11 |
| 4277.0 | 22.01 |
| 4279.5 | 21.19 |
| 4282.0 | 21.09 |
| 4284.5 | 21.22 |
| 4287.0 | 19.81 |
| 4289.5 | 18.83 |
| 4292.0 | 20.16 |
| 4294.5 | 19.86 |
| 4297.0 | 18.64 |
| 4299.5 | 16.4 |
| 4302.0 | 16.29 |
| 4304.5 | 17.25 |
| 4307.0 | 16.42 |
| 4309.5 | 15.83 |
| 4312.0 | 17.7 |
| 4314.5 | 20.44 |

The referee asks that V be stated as -0.06 mag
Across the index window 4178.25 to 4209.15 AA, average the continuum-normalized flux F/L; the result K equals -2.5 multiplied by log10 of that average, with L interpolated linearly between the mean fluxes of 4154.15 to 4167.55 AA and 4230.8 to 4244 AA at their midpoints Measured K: 0.03 mag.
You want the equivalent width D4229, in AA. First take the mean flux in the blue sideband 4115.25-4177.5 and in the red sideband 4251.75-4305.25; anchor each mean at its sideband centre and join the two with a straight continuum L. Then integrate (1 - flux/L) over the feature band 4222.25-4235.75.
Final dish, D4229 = 0.2 AA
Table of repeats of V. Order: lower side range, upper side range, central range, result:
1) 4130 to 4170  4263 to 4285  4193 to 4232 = 0.011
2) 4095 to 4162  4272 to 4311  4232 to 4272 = -0.092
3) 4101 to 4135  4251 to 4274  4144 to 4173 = -0.051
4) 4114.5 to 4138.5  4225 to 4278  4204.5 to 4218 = -0.044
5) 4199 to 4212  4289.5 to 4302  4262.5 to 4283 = -0.088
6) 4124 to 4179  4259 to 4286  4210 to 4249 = 0.003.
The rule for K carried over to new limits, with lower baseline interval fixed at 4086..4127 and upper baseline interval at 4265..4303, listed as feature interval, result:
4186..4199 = -0.05 mag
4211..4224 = -0.09 mag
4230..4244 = -0.07 mag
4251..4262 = -0.07 mag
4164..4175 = -0.06 mag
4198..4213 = -0.07 mag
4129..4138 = -0.05 mag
